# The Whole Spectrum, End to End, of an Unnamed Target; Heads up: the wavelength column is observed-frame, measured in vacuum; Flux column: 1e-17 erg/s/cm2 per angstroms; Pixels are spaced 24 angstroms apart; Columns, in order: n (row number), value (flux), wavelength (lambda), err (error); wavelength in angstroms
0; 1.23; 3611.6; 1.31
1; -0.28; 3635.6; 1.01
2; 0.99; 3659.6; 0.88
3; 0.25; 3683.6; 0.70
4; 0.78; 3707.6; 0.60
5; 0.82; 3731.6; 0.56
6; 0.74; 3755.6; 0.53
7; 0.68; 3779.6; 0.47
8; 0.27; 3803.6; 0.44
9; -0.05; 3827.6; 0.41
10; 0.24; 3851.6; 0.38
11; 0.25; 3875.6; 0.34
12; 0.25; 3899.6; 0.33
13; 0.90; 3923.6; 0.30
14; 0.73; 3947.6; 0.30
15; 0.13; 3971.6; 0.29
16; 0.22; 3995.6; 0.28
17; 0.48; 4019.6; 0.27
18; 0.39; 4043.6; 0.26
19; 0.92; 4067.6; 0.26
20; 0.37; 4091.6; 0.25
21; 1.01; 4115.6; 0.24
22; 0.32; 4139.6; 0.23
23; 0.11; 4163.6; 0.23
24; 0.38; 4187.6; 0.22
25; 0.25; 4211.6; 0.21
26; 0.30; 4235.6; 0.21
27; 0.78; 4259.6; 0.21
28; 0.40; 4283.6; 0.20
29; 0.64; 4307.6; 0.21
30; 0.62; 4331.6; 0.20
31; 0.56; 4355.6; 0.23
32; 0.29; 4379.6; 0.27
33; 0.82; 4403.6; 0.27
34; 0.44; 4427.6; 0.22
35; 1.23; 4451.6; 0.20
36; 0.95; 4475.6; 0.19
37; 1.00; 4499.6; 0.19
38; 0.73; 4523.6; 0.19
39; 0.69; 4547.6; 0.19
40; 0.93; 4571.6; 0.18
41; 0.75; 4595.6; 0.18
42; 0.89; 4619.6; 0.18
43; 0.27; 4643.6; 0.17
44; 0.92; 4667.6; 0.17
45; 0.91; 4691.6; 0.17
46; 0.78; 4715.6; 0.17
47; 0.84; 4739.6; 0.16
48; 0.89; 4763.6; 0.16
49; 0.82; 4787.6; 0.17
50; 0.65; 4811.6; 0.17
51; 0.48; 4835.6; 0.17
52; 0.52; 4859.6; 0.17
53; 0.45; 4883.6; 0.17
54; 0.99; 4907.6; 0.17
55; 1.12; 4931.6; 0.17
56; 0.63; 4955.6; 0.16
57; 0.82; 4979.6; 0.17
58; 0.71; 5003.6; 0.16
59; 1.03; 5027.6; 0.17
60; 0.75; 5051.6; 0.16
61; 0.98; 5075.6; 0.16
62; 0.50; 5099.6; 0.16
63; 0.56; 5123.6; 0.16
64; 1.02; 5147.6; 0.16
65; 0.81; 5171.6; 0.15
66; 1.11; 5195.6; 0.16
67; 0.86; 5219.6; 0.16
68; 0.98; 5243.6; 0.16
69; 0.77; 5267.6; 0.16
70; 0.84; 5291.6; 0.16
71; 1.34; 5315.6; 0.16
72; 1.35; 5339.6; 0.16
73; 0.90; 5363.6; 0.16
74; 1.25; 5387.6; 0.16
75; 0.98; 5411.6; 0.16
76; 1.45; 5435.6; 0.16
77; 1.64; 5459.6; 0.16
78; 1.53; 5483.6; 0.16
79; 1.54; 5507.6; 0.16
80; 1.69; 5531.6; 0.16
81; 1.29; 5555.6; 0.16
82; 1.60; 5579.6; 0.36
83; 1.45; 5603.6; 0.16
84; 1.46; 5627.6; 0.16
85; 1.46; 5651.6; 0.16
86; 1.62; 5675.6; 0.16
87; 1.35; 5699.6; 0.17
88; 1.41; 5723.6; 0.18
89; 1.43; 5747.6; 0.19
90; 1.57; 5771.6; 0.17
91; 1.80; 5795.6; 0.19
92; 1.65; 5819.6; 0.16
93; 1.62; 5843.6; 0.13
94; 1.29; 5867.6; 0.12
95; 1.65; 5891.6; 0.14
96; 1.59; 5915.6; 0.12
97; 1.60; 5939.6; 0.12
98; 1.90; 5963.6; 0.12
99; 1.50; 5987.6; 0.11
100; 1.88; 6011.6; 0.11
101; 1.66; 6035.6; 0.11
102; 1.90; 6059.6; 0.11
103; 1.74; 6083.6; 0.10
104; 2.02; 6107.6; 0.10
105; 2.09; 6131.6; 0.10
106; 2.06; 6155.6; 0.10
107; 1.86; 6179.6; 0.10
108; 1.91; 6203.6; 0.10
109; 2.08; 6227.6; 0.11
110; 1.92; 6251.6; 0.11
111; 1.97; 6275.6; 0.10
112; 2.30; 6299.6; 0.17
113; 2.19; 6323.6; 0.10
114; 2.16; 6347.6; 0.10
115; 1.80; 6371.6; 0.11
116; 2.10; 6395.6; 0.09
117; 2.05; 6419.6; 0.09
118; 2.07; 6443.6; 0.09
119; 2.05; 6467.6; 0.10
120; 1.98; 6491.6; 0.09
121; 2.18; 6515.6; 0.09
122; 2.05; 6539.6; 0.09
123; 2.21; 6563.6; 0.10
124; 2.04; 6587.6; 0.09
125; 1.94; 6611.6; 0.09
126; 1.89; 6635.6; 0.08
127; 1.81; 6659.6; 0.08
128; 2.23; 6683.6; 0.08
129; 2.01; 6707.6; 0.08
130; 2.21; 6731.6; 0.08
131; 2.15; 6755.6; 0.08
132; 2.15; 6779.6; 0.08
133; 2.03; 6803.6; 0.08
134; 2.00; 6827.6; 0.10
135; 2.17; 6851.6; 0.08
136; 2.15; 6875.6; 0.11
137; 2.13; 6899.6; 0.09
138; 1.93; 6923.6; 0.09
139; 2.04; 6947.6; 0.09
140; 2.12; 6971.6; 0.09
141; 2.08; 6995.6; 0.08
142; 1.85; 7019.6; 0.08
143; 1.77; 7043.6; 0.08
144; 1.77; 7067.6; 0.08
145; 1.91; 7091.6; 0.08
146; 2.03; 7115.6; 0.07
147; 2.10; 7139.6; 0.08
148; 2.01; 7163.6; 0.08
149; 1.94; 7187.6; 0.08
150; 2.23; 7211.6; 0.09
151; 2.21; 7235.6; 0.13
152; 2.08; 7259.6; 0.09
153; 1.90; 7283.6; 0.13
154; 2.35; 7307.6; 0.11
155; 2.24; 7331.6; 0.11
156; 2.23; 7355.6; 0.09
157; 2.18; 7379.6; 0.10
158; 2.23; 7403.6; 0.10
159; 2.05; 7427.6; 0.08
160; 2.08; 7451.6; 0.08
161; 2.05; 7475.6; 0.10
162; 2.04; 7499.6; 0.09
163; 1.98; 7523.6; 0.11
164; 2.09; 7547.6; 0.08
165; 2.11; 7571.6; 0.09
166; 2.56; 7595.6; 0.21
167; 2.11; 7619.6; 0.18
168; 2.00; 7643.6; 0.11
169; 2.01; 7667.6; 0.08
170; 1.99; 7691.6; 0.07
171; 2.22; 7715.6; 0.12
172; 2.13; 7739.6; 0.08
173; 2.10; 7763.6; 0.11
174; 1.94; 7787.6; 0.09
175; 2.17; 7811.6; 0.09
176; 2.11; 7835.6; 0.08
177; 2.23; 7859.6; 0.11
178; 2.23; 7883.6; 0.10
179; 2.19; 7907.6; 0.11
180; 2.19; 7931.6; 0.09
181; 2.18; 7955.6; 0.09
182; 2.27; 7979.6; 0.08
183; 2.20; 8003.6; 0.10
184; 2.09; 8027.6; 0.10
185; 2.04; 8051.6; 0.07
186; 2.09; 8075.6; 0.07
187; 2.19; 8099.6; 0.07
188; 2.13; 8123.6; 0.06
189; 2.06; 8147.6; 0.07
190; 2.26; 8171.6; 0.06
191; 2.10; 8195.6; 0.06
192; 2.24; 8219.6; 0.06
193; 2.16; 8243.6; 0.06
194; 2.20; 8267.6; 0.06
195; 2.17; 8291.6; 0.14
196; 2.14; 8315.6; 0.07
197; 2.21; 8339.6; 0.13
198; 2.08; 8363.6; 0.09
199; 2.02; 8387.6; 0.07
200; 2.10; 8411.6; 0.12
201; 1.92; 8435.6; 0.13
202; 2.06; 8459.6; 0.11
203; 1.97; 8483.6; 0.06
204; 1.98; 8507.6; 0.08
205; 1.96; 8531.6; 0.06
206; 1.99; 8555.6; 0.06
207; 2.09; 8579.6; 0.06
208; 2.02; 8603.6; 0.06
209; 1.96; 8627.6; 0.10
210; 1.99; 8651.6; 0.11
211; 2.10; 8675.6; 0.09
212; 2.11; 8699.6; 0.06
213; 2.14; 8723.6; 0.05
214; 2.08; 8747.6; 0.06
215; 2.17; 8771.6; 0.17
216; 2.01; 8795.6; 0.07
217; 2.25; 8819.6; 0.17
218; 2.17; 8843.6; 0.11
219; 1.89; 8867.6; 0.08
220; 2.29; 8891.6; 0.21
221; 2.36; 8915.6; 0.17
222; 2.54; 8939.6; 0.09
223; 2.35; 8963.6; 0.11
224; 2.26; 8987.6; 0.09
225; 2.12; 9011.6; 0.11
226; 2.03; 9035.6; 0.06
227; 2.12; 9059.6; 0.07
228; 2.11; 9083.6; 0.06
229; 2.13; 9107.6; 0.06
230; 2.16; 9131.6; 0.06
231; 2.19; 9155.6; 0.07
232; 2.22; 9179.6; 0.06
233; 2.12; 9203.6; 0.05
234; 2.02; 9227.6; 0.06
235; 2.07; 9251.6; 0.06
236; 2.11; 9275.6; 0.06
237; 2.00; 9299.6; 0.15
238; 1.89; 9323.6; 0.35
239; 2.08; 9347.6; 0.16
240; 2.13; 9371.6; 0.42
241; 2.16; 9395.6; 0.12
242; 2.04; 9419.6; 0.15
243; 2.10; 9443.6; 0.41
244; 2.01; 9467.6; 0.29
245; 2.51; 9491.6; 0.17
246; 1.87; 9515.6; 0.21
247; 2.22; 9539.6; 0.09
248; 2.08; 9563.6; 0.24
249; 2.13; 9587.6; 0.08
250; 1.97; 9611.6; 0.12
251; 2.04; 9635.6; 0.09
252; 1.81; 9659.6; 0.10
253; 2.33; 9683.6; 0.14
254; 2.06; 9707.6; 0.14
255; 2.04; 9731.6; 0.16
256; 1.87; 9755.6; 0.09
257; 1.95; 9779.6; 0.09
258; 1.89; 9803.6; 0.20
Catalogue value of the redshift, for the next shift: 0.36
